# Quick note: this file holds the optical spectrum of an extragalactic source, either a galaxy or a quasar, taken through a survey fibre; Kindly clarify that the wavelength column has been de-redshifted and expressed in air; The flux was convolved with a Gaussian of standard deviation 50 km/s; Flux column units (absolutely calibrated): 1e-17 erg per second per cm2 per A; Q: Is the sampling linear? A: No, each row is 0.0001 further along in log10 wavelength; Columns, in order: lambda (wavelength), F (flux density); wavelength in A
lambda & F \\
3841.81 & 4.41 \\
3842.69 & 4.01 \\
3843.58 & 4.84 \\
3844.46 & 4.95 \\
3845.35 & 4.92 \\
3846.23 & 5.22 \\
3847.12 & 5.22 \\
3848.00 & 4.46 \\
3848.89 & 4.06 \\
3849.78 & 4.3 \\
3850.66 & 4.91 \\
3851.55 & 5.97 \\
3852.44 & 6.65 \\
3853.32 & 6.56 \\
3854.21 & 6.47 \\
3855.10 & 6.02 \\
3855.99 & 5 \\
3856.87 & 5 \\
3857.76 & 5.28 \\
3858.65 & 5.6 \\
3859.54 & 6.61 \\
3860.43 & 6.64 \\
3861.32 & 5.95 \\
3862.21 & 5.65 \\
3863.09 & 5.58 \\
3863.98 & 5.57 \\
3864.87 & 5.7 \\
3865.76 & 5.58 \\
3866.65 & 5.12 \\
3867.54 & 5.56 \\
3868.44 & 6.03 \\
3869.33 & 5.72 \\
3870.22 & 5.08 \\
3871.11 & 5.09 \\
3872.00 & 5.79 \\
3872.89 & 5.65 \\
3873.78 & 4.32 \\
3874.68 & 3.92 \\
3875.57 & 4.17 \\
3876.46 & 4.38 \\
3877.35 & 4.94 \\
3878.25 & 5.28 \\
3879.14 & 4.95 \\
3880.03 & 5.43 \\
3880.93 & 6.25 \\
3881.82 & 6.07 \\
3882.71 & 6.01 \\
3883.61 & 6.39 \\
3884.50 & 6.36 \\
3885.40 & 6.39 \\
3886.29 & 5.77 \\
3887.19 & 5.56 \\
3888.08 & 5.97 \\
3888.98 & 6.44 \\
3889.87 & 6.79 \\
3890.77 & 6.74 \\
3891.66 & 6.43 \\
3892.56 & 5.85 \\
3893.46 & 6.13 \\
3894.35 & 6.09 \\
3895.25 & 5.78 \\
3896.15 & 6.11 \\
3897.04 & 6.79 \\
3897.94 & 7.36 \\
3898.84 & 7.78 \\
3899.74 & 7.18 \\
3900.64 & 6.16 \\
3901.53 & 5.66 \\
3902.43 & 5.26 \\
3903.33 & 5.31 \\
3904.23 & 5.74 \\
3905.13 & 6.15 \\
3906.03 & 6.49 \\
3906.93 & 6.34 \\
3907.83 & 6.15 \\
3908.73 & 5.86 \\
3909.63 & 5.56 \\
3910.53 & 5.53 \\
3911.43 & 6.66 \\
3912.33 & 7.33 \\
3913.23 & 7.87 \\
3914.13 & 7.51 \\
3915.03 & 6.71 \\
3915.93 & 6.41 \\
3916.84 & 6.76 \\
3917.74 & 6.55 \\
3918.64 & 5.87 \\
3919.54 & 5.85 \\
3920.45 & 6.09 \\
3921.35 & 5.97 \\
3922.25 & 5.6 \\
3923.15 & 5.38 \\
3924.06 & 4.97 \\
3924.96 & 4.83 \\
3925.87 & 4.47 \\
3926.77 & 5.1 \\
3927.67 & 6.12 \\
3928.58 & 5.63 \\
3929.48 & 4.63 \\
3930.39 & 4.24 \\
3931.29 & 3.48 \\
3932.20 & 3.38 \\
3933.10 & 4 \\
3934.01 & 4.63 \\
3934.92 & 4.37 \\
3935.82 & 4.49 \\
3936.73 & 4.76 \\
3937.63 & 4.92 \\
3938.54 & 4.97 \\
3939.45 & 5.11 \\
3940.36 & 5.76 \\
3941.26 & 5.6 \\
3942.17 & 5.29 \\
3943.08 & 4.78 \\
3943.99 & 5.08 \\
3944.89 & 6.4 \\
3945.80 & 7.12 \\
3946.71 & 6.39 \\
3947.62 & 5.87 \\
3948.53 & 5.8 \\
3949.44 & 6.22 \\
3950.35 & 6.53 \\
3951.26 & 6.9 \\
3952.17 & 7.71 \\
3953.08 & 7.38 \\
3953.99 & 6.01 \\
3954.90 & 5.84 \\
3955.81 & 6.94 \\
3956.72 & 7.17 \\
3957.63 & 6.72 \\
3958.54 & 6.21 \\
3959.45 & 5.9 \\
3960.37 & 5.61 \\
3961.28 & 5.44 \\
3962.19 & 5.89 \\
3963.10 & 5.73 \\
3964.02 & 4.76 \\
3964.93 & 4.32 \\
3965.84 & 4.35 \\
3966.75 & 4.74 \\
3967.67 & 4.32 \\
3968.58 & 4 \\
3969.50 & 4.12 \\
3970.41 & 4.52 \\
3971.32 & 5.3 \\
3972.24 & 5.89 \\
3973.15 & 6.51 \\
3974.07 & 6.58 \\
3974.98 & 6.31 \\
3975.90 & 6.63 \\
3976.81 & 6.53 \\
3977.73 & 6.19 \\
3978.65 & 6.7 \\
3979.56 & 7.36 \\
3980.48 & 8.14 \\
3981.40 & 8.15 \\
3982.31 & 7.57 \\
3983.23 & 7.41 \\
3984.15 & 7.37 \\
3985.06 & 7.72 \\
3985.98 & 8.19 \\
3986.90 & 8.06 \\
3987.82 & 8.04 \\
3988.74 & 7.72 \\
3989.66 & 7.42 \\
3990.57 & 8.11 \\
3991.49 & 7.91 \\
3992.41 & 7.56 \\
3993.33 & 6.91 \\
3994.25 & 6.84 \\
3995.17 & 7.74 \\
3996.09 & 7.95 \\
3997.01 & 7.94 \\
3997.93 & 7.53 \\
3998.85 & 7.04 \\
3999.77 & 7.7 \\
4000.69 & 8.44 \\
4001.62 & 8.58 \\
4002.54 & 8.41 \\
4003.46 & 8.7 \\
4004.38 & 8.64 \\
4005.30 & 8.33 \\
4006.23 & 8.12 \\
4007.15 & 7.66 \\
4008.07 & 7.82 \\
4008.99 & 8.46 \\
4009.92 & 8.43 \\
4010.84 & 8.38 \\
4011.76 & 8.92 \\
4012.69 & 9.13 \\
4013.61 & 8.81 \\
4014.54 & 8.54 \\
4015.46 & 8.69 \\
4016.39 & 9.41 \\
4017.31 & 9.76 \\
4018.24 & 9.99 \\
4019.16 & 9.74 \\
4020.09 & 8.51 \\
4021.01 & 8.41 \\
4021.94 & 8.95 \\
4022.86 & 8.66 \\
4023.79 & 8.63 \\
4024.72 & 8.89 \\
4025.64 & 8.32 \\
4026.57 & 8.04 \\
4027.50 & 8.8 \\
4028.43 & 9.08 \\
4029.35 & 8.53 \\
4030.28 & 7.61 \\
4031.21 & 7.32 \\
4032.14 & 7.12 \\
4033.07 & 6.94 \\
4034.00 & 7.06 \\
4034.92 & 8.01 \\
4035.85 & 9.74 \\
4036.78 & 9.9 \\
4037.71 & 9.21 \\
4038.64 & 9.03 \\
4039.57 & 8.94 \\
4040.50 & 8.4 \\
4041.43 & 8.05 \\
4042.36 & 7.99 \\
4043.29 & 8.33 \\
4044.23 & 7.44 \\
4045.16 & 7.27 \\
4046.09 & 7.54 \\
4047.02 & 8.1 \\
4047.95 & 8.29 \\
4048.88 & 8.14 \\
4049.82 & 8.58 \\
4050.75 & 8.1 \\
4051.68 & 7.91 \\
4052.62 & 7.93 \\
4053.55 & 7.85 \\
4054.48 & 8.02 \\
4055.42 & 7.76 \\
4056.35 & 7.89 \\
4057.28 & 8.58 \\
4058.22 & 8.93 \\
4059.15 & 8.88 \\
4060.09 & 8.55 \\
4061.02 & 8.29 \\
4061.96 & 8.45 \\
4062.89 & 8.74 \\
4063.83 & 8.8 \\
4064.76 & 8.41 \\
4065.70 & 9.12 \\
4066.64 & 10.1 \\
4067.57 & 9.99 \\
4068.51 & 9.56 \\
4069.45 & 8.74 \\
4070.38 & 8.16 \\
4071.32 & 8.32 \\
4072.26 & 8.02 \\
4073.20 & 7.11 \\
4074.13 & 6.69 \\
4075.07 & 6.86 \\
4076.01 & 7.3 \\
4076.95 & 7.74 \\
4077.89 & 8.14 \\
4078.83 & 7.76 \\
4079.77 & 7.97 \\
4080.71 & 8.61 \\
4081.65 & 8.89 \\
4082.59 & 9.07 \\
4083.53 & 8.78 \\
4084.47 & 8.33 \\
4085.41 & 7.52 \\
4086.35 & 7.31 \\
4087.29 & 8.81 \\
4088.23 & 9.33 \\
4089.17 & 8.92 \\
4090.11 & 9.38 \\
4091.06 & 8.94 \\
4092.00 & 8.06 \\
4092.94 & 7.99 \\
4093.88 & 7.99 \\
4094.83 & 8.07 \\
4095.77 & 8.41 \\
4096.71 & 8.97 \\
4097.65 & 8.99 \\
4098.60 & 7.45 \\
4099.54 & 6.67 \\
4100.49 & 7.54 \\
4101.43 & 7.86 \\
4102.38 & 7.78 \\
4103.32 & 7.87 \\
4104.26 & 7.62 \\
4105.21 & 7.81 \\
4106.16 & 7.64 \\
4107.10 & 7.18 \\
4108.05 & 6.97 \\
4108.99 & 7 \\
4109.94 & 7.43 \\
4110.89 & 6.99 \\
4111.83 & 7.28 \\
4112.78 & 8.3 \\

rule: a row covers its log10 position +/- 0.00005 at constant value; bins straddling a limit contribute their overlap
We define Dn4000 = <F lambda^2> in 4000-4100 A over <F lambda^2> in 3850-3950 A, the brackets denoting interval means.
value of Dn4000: 1.6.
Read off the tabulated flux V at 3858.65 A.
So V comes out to 5.6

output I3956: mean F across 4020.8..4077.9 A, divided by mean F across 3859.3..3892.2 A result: 1.5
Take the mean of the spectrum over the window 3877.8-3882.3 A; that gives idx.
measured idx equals 5.6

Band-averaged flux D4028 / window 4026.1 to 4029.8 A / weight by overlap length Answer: 8.61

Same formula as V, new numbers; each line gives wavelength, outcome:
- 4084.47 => 8.33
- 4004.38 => 8.64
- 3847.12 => 5.22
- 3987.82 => 8.04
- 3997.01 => 7.94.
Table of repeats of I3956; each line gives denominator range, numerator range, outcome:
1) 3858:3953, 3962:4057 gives 1.34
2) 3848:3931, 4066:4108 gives 1.41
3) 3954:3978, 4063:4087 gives 1.47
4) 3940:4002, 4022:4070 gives 1.28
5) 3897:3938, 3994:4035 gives 1.46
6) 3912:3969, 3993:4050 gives 1.48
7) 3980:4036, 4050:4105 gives 1.01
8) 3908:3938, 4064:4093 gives 1.52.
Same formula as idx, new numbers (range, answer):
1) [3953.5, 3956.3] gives 6.29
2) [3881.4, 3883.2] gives 6.04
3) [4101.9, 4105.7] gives 7.76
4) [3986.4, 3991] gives 7.87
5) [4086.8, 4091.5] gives 9.06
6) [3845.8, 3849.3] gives 4.74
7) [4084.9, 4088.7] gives 8.25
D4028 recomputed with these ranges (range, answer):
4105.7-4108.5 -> 7.27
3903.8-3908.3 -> 6.17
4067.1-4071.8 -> 8.96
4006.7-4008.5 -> 7.75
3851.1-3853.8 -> 6.39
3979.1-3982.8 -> 7.81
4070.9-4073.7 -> 7.8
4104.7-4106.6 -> 7.69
